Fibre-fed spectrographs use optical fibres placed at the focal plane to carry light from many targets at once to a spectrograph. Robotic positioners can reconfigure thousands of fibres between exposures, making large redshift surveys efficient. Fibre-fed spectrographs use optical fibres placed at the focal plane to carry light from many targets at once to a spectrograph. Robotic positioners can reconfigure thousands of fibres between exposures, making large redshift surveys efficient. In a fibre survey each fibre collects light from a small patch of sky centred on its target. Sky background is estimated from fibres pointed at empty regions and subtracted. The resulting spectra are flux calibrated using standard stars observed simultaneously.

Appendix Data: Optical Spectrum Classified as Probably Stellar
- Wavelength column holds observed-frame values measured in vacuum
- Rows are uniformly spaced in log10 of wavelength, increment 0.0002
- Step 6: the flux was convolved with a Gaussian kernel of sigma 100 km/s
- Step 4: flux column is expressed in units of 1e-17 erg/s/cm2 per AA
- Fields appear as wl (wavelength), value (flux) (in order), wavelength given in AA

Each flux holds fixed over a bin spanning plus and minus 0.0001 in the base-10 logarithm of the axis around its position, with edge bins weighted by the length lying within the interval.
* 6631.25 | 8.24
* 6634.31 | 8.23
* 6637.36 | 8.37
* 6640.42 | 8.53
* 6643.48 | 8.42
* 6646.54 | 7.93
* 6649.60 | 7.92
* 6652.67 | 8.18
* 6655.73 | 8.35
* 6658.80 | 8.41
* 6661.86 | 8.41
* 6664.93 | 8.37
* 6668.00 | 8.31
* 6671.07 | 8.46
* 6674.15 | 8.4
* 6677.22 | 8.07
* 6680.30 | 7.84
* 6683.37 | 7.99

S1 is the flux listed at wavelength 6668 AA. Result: 8.31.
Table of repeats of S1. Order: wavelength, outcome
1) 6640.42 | 8.53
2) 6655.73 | 8.35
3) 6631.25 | 8.24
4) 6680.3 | 7.84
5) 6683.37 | 7.99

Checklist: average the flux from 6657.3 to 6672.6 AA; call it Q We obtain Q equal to 8.4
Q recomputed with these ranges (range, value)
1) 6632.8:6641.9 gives 8.38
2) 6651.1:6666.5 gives 8.34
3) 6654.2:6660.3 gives 8.38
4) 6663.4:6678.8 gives 8.32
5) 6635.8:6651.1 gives 8.24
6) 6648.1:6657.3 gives 8.15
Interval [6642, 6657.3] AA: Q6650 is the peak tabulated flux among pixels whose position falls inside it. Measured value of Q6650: 8.42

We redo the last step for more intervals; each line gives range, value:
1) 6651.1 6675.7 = 8.46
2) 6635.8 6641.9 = 8.53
